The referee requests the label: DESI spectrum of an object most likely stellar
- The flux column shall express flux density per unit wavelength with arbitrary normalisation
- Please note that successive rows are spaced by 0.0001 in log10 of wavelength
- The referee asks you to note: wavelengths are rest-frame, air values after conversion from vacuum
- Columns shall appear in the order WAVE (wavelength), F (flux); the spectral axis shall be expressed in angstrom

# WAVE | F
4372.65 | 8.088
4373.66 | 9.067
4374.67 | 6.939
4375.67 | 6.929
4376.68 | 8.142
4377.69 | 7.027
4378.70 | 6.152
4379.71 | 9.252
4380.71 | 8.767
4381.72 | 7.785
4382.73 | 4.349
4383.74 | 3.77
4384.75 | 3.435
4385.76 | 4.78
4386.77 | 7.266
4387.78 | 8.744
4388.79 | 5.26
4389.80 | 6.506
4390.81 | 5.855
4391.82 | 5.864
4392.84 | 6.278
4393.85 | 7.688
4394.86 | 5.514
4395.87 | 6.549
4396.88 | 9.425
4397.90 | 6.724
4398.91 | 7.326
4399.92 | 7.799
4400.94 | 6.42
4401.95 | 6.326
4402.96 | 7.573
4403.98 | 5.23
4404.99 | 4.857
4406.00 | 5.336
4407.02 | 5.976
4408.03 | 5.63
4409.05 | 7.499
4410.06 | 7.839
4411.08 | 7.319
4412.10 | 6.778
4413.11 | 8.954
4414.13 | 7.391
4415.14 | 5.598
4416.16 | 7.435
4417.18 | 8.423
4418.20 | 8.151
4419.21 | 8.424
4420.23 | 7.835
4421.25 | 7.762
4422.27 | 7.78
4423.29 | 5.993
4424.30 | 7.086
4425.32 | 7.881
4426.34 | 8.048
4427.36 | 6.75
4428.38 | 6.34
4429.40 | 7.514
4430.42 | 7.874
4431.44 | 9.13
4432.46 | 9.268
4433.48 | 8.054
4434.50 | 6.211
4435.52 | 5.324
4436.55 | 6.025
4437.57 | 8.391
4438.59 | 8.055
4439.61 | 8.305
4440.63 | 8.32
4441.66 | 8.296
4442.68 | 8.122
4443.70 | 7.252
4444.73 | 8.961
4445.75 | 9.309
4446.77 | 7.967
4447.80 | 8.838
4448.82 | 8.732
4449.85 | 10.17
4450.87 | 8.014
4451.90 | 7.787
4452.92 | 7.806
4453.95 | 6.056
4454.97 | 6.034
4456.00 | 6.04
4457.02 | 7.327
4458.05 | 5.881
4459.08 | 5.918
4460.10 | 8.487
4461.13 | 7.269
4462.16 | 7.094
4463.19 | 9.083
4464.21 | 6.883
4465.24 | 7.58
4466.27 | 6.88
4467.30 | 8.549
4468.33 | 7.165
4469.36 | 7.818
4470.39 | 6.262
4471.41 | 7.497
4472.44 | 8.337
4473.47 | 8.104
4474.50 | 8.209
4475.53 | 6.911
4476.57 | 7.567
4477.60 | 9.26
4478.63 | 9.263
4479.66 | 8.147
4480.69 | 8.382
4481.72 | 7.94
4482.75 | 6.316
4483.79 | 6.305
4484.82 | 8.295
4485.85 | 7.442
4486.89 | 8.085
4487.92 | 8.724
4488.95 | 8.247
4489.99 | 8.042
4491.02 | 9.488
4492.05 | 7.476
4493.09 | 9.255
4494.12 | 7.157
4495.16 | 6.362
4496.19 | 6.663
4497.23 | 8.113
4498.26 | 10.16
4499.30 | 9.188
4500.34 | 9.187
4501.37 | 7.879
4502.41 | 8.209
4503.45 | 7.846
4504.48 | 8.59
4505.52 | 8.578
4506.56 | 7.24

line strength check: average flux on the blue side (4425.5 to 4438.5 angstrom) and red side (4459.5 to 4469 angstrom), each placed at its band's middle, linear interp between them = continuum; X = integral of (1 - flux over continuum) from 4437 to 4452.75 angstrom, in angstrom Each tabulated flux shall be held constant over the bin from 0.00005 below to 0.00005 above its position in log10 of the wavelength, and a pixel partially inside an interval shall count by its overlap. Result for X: -1.9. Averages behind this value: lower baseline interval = 7.44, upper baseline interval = 7.65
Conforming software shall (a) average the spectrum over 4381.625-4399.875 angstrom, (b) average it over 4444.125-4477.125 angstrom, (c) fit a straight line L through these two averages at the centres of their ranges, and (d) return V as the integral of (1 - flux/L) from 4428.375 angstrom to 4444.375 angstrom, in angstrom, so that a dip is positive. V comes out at -1.2 angstrom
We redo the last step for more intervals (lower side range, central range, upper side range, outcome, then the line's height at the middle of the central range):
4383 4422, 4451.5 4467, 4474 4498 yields 0.9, 7.54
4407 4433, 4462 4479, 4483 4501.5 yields 0.3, 7.92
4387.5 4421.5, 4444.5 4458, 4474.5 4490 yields -0.6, 7.53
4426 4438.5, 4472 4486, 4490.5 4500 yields 0.2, 8.02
